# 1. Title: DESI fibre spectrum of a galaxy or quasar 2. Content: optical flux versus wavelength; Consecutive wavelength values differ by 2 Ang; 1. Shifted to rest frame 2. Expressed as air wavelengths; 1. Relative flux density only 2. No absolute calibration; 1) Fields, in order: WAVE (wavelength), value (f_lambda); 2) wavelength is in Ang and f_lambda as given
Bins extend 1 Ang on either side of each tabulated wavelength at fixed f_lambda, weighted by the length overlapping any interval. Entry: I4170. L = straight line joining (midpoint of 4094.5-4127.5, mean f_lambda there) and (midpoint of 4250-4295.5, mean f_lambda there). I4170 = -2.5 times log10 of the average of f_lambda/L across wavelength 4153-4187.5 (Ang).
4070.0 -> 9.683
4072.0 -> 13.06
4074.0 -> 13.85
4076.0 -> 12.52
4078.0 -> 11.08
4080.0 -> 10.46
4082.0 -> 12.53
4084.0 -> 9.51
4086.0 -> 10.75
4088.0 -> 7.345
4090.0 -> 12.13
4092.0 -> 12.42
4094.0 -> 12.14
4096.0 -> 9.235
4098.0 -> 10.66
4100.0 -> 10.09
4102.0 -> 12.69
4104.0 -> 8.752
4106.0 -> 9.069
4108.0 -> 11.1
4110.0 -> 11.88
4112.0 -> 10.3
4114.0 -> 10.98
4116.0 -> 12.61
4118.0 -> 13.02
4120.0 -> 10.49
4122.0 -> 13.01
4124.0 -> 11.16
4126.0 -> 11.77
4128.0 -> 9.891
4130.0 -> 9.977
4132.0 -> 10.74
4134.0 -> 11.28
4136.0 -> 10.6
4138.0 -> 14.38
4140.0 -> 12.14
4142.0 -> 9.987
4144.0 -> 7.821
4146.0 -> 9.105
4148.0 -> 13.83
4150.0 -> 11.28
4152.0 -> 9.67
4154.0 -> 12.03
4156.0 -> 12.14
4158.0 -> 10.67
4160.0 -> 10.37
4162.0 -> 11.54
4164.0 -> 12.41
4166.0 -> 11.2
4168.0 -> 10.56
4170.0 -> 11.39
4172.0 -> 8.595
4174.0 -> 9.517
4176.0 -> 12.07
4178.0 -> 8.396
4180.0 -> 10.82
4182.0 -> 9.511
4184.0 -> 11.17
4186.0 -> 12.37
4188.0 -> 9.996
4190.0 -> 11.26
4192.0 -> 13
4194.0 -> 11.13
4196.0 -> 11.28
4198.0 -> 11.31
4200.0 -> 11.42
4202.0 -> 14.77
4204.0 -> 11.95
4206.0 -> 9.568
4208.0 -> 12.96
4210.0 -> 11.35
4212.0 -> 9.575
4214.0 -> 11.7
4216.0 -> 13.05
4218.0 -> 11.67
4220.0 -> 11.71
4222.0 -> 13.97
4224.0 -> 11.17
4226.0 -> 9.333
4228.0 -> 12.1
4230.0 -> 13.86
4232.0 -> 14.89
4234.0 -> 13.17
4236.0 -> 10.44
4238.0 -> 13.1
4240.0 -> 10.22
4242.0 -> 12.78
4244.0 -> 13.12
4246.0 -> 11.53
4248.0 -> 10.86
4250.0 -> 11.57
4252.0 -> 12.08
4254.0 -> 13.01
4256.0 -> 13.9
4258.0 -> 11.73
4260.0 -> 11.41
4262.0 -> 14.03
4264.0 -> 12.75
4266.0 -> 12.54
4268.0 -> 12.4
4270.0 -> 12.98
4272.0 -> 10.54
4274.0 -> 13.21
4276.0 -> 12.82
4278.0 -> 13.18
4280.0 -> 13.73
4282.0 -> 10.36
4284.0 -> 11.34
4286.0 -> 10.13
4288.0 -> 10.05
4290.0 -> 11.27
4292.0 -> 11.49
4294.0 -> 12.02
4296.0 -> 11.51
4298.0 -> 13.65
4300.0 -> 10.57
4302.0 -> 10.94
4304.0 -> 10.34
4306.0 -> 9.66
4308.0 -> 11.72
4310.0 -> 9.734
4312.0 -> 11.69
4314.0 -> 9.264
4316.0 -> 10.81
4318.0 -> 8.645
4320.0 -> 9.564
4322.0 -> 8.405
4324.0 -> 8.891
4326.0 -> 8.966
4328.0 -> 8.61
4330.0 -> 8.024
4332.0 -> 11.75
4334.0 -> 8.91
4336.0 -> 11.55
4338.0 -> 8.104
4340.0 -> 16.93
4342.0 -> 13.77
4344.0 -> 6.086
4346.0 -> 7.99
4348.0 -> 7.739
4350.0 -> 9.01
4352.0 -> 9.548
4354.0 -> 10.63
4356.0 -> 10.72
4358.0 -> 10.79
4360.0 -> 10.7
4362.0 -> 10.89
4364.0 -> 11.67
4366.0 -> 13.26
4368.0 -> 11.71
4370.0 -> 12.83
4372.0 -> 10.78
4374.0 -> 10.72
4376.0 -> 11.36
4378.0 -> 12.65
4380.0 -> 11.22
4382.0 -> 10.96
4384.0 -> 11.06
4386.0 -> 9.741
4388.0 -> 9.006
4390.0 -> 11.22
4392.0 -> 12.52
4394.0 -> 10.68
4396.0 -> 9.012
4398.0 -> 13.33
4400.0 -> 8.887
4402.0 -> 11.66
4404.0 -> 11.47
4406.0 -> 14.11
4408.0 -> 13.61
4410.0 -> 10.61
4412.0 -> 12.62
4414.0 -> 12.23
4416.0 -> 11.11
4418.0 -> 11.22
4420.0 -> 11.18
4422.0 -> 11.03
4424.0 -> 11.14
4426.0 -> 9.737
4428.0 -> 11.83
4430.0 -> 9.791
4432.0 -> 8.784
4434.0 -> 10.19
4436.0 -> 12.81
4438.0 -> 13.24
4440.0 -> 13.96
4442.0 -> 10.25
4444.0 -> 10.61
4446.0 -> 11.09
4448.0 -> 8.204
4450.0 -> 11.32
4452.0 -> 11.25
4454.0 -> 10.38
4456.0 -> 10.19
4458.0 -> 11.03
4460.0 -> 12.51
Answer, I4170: 0.06 mag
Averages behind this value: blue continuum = 11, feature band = 10.9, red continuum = 12.1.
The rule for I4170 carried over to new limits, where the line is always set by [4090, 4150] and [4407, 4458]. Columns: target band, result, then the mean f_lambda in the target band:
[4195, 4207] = -0.06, 11.7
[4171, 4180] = 0.14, 9.78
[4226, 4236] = -0.15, 12.8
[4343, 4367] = 0.12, 9.92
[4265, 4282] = -0.13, 12.5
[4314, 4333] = 0.19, 9.29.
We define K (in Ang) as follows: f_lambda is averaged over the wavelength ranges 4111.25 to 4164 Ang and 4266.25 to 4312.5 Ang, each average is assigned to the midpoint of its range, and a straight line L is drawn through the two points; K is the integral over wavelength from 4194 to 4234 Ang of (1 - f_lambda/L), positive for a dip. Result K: -2.1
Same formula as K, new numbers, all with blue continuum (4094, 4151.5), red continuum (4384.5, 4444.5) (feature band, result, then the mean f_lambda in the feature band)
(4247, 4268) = -2.4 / 12.4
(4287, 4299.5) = -0.5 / 11.6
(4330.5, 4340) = 0.4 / 10.7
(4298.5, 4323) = 2.2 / 10.2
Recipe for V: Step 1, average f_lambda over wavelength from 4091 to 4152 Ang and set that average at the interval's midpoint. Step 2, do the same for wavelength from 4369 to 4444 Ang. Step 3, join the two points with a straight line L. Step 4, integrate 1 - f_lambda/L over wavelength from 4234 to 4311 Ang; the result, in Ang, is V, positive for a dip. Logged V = -4.4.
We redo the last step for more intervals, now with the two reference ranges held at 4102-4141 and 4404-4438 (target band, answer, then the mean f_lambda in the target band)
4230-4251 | -1.7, 12.2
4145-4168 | 0.0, 11.3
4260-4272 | -1.3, 12.6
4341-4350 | 2.0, 8.91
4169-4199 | 1.3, 10.8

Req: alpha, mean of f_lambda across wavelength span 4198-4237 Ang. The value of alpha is 12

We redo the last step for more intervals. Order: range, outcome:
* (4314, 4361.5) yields 9.83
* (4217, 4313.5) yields 11.9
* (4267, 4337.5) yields 10.8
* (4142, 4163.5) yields 10.8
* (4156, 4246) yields 11.5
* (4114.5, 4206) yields 11.2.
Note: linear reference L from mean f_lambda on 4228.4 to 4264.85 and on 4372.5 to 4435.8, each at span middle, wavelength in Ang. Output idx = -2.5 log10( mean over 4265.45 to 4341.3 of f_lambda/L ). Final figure 0.10 mag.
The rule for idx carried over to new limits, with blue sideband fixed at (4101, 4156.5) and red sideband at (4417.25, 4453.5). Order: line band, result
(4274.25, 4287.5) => -0.08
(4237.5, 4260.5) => -0.10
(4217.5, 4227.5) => -0.05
